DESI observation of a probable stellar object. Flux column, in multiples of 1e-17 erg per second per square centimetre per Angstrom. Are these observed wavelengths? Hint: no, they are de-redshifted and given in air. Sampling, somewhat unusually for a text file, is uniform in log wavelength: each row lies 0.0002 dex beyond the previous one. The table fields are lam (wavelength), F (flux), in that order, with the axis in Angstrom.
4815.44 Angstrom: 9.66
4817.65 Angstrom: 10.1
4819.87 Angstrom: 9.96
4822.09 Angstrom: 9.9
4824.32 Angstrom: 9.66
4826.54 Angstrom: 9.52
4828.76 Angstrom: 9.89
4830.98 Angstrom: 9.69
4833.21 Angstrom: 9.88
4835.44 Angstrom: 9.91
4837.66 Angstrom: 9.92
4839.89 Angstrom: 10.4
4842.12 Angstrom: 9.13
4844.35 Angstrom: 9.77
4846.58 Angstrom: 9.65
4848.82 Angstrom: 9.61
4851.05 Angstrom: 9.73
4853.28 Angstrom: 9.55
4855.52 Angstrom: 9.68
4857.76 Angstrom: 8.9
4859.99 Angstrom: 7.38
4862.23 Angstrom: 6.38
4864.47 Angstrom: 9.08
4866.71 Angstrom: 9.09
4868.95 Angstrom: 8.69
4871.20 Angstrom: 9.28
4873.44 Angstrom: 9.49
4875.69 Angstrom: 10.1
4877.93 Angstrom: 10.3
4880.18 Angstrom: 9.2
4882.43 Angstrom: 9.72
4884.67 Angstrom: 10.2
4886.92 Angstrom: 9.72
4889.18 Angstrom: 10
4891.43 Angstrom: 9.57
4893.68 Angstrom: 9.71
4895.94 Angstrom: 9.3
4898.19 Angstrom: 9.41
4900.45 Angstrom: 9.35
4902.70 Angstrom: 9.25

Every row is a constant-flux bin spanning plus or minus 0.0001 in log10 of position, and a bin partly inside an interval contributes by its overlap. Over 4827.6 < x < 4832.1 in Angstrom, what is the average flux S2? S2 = 9.79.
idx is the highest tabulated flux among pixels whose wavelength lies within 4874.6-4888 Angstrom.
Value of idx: 10.3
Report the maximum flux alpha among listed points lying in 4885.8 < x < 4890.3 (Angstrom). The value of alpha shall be 10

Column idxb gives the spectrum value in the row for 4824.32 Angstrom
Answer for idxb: 9.66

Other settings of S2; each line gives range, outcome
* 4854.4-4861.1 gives 8.66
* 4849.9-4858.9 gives 9.47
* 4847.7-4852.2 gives 9.68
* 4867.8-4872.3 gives 8.97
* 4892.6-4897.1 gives 9.5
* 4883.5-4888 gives 9.98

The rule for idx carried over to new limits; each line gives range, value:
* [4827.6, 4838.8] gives 9.92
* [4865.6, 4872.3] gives 9.28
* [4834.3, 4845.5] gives 10.4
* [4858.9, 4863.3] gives 7.38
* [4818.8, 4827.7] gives 9.96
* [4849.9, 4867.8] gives 9.73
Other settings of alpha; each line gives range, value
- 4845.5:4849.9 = 9.65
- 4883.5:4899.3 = 10.2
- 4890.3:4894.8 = 9.71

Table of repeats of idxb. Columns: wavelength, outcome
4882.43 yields 9.72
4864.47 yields 9.08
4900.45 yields 9.35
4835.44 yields 9.91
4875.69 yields 10.1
